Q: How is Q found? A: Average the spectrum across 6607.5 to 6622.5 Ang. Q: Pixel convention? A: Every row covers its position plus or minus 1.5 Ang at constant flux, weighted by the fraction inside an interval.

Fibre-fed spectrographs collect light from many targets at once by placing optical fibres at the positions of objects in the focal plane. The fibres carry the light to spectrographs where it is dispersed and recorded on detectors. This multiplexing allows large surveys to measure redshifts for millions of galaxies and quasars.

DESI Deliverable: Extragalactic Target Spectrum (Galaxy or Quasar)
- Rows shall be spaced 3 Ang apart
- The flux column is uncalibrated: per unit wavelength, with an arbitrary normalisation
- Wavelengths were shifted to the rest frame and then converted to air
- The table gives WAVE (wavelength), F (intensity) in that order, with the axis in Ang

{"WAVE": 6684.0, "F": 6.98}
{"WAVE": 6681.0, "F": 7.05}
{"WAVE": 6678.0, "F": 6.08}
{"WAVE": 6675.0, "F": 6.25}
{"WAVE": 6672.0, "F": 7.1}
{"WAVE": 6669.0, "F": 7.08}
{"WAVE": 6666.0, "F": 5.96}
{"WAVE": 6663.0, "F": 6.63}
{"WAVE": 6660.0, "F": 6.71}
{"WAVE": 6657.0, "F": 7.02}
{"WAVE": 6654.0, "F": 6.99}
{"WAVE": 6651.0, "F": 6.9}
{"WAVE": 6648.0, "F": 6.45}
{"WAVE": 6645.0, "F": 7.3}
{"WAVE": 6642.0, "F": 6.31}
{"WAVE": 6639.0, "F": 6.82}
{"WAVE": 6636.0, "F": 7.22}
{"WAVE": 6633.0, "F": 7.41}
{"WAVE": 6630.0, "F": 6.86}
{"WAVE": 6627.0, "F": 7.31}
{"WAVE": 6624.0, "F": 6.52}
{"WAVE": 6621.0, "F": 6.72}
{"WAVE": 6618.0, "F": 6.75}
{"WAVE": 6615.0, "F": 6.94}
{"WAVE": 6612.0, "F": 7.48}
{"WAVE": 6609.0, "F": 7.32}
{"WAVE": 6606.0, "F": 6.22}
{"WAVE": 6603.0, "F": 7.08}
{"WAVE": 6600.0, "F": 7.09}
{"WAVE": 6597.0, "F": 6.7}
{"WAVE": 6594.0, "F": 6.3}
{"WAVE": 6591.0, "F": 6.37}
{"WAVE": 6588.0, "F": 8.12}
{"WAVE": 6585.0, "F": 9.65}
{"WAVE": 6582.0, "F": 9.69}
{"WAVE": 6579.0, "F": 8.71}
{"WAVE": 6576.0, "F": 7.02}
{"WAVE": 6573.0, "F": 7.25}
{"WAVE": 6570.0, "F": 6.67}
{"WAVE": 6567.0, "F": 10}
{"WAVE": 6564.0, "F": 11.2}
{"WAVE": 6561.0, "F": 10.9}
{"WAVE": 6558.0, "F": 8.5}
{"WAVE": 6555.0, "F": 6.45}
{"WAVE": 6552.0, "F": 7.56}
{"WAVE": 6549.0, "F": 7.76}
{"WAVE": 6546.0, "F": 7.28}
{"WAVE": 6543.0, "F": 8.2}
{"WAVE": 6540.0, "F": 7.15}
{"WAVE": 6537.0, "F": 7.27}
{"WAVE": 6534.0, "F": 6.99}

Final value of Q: 7.04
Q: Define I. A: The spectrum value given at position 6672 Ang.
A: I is 7.1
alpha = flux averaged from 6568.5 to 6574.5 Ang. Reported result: 6.96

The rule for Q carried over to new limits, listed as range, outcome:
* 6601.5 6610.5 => 6.87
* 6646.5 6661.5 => 6.81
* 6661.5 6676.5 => 6.6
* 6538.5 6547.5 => 7.54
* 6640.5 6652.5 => 6.74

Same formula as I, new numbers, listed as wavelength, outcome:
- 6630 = 6.86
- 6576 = 7.02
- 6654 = 6.99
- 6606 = 6.22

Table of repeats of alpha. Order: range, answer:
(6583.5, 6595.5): 7.61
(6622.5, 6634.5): 7.02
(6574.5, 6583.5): 8.47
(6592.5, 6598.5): 6.5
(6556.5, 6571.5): 9.45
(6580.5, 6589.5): 9.15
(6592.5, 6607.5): 6.68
